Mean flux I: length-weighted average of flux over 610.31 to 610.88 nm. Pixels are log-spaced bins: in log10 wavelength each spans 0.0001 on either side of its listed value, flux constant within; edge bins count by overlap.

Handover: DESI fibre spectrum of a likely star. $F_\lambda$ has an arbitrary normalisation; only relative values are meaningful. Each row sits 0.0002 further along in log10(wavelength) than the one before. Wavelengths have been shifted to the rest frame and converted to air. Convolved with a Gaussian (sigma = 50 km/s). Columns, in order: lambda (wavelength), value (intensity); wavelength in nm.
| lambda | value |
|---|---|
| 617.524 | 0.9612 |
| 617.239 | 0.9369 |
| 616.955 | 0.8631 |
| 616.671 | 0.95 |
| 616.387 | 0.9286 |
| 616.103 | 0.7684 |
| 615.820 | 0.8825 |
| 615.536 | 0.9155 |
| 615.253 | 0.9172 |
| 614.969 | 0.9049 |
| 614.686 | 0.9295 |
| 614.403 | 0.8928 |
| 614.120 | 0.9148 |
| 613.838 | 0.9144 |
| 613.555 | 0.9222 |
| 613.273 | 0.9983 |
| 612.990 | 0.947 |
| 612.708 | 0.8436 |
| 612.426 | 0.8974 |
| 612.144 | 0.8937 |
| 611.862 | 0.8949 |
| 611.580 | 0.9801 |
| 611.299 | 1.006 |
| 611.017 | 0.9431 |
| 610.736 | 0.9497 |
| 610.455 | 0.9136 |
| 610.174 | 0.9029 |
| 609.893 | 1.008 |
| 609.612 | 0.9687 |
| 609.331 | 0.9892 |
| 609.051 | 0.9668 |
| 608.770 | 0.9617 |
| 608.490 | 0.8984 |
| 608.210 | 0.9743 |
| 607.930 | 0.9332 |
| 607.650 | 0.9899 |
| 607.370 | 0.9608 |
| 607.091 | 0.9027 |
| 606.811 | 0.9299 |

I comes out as 0.932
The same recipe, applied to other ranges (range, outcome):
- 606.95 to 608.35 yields 0.952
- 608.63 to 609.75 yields 0.971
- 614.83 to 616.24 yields 0.878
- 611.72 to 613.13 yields 0.895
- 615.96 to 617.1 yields 0.878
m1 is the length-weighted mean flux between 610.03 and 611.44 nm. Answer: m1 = 0.944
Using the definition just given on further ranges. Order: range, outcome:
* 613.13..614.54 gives 0.929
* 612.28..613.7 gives 0.921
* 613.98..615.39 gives 0.911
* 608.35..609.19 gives 0.942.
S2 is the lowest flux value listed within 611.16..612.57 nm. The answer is 0.8937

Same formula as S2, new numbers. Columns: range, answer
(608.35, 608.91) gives 0.8984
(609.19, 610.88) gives 0.9029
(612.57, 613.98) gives 0.8436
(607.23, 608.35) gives 0.9332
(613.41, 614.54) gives 0.8928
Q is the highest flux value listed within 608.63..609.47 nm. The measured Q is 0.9892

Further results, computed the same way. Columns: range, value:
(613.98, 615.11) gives 0.9295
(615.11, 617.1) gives 0.95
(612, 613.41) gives 0.9983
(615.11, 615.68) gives 0.9172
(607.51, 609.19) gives 0.9899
